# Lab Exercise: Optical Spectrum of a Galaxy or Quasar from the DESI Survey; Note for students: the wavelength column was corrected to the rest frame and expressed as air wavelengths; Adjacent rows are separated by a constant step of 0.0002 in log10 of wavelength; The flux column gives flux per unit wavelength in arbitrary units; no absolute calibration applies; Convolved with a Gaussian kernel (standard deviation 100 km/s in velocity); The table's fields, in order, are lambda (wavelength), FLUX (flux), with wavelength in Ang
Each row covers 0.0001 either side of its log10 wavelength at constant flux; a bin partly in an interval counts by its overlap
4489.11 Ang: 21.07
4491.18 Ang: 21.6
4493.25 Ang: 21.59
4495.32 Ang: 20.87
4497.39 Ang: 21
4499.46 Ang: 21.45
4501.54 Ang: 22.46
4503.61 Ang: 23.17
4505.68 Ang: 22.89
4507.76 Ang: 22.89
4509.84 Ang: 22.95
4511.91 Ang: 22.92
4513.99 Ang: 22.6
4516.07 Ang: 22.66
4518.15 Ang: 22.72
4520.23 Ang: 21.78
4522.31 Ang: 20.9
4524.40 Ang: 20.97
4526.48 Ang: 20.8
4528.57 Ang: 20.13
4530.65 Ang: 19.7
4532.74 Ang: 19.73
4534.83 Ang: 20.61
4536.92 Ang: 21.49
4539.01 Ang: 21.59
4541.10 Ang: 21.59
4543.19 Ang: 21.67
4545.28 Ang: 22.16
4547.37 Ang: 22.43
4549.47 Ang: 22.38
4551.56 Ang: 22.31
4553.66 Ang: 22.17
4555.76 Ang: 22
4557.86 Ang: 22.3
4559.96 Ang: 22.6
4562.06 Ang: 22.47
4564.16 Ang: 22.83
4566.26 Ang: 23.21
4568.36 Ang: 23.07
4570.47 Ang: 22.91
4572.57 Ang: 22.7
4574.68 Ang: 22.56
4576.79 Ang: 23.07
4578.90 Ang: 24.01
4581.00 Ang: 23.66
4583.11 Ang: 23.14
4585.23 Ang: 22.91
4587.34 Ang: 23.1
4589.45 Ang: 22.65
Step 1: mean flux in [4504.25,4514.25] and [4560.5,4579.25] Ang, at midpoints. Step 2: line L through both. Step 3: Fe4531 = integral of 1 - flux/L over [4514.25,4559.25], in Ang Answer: 2.7 Ang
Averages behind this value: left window 22.9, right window 22.9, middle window 21.6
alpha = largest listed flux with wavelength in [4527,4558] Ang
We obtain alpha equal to 22.43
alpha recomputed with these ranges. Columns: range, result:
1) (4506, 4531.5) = 22.95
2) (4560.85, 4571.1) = 23.21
